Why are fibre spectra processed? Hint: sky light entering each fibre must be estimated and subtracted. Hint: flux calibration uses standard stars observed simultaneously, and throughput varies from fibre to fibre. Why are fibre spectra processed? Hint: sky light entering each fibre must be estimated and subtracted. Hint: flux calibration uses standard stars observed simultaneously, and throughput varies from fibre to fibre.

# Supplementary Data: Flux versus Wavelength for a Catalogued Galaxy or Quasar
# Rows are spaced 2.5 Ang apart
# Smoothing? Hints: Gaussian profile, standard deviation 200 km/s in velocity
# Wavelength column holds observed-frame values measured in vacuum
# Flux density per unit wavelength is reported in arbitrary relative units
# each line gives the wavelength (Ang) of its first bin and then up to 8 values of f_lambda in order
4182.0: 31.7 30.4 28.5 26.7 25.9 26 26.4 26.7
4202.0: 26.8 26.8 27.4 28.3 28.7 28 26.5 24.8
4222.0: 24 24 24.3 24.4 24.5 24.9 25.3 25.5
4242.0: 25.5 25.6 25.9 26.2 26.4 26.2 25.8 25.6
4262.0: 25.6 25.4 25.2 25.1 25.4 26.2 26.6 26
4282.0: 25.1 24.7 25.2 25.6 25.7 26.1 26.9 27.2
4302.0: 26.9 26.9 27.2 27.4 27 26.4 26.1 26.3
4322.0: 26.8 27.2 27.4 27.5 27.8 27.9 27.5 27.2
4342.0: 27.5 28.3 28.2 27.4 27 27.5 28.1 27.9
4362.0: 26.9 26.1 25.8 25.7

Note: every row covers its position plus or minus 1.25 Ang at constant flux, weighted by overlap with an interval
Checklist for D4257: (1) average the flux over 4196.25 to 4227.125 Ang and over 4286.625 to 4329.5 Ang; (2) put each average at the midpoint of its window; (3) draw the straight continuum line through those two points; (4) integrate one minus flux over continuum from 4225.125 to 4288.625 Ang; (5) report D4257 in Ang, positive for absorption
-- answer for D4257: 2.6 Ang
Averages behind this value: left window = 26.4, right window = 26.7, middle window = 25.5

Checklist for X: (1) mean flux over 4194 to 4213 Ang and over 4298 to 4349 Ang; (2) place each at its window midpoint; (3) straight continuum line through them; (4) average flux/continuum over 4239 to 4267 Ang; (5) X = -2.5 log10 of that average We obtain 0.06 mag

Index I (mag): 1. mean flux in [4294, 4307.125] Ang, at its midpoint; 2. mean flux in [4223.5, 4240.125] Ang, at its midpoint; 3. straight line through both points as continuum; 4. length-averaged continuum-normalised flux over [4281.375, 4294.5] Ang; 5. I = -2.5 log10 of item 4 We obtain 0.05 mag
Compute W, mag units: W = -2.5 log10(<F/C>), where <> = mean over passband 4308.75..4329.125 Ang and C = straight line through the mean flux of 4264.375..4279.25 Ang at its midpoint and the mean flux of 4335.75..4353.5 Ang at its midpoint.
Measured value 0.00 mag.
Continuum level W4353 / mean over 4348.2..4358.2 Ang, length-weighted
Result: 27.5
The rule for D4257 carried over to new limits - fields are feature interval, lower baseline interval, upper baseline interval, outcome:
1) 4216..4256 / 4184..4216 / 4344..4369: 3.05 Ang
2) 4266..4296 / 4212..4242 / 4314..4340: 0.78 Ang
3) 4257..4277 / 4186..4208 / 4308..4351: 1.08 Ang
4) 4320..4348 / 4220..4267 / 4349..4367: -0.80 Ang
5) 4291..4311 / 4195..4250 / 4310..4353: 0.07 Ang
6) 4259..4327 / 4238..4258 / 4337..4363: 1.21 Ang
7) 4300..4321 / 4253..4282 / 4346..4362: -0.11 Ang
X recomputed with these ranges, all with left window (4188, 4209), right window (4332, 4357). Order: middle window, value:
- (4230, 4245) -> 0.074 mag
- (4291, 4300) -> 0.036 mag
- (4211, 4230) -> 0.051 mag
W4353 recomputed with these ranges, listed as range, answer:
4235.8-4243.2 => 25.4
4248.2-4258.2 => 26.2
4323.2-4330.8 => 27.4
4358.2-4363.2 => 27.4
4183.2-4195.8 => 27.5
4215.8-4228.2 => 24.7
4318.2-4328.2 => 26.9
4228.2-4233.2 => 24.4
